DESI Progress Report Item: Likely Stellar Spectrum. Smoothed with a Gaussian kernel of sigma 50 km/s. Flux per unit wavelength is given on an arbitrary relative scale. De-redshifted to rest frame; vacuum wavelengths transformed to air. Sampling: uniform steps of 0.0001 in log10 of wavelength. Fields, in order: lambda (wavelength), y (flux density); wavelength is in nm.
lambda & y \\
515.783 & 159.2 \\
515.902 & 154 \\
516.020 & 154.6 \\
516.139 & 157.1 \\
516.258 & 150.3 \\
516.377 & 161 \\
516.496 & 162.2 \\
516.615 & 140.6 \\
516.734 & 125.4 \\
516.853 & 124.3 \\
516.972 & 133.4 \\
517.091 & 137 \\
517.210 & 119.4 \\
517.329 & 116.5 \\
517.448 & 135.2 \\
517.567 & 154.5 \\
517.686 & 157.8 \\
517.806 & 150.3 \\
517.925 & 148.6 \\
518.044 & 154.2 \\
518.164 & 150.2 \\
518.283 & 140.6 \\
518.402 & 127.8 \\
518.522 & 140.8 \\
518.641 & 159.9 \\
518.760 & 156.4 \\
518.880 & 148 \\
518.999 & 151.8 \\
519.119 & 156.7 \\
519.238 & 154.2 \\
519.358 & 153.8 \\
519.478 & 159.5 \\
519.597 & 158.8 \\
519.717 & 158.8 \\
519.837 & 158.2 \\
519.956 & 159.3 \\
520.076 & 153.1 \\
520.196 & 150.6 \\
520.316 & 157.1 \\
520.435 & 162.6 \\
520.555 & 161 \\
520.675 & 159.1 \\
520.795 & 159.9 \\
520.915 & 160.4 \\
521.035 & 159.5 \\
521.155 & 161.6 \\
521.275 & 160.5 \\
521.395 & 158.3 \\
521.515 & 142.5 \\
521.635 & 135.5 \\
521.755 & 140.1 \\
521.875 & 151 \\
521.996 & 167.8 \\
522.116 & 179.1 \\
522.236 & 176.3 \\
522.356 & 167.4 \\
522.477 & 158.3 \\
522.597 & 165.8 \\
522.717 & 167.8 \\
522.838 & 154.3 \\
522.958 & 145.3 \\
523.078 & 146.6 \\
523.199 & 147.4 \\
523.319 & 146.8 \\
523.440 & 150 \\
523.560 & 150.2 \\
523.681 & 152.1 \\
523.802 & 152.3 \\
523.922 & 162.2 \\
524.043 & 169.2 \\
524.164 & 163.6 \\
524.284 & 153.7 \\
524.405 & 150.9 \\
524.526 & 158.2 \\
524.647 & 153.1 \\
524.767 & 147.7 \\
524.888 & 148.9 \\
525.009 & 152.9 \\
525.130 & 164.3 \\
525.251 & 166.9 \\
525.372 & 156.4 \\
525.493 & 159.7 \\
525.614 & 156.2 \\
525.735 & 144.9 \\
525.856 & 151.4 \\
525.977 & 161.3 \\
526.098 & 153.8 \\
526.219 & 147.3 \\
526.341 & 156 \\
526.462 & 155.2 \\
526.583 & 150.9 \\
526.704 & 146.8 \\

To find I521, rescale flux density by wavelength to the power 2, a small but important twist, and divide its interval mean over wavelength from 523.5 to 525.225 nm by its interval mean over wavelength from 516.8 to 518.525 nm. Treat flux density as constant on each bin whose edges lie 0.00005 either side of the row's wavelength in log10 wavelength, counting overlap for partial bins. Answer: 1.15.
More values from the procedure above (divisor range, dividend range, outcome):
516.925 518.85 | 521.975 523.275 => 1.15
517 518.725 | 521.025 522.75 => 1.14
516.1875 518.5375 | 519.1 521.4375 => 1.13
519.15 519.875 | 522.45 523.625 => 0.99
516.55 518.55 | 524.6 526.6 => 1.15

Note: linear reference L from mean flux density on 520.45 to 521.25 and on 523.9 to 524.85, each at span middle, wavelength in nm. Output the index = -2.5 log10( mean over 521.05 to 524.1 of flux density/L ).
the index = 0.02 mag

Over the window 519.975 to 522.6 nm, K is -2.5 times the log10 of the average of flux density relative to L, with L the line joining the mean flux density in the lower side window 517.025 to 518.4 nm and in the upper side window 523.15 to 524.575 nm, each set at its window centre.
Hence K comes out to -0.06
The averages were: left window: 142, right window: 155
